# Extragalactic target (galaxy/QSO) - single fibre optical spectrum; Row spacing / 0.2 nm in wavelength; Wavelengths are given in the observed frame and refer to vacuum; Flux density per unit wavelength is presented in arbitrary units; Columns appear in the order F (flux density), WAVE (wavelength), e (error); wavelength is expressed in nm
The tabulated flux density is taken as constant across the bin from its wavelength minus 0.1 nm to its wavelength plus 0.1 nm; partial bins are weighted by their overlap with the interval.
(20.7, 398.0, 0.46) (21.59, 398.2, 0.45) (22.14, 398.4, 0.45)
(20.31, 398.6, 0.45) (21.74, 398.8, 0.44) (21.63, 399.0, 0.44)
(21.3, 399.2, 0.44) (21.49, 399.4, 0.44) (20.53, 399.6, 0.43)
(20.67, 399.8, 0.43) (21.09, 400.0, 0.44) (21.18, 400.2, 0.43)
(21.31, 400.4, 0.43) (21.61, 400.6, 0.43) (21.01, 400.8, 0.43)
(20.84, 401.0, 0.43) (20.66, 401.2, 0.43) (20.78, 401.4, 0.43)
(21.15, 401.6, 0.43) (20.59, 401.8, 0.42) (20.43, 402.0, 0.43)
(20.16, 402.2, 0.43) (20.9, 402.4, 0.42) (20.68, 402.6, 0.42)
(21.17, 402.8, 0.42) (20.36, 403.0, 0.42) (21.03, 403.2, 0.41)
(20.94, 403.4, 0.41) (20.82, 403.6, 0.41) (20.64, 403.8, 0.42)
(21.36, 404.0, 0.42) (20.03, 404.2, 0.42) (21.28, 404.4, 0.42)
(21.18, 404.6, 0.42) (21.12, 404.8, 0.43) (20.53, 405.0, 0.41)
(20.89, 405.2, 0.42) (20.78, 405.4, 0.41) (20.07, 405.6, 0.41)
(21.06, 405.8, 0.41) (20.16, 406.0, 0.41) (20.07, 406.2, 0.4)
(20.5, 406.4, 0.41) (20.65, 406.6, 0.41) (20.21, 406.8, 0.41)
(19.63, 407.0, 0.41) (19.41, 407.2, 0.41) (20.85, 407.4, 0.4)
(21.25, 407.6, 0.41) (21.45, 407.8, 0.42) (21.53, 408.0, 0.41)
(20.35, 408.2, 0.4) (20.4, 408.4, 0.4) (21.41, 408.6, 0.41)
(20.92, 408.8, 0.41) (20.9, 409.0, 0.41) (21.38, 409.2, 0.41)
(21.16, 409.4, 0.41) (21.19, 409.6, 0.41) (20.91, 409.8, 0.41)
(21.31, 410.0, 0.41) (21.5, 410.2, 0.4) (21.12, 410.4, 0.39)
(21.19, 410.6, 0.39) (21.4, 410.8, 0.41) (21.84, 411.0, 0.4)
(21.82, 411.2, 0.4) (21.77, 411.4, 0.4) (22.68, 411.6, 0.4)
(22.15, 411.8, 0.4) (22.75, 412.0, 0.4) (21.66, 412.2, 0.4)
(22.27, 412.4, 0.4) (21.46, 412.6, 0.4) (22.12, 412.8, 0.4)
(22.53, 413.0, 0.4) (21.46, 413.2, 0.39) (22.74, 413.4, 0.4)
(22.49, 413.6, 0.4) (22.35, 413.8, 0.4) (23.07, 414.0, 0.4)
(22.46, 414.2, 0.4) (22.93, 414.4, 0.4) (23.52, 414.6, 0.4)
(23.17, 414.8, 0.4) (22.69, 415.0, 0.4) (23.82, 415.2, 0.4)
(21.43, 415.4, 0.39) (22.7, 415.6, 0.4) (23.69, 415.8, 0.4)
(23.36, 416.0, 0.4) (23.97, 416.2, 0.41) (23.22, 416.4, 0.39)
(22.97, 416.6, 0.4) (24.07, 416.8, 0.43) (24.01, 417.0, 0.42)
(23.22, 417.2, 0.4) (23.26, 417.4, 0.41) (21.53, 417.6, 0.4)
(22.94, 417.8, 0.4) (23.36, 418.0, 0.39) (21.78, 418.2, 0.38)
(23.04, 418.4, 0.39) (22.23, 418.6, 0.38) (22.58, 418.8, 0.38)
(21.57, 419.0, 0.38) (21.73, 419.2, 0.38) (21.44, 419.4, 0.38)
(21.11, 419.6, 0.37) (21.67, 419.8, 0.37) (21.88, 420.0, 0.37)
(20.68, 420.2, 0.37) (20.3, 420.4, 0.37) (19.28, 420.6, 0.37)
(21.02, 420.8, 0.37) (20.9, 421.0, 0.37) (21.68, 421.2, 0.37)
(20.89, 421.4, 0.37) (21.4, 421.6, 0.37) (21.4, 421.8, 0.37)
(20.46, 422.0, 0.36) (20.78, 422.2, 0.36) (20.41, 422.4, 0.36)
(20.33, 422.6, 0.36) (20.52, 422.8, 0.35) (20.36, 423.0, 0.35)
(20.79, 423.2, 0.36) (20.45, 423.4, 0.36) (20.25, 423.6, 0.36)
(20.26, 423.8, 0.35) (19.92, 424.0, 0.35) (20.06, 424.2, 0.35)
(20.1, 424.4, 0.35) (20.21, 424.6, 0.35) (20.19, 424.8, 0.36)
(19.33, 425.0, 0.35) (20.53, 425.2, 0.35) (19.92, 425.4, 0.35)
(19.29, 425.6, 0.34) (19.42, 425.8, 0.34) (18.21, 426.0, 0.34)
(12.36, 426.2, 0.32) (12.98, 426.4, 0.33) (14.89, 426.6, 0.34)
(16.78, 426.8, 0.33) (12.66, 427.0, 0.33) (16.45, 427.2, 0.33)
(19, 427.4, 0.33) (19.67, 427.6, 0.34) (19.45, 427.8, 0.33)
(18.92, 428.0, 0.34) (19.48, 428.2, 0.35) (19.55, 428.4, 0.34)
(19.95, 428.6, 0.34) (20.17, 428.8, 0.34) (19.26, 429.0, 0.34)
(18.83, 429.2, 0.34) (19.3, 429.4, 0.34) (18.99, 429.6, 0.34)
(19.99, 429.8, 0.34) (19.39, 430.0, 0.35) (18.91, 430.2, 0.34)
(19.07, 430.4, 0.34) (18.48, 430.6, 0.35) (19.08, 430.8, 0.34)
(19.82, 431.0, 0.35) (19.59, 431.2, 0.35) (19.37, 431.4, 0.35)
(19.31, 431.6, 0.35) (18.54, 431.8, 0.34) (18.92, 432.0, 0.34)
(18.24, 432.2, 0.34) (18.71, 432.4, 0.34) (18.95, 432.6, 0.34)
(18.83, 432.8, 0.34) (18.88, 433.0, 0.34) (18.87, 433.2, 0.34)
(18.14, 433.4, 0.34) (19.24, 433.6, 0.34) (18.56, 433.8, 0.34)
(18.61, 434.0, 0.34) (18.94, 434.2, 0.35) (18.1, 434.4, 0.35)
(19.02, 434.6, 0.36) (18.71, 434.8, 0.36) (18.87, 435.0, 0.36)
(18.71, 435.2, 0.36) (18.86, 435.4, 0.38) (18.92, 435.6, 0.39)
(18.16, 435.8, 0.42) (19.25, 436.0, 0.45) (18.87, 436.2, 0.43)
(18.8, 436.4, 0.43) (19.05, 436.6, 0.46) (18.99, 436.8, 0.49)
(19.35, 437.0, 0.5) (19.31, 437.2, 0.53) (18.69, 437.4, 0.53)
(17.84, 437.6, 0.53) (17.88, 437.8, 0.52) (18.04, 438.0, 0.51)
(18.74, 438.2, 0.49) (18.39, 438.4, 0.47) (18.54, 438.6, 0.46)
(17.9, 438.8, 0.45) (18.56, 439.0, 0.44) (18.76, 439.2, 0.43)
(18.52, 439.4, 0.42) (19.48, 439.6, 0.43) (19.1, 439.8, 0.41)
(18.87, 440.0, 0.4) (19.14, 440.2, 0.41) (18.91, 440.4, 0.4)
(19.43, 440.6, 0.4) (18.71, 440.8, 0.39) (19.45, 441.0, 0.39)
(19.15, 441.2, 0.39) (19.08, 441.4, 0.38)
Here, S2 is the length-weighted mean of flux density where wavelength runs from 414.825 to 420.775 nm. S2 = 22.4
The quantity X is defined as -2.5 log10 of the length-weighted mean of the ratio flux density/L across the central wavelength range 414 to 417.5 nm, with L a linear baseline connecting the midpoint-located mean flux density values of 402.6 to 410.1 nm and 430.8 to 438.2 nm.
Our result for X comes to -0.15 mag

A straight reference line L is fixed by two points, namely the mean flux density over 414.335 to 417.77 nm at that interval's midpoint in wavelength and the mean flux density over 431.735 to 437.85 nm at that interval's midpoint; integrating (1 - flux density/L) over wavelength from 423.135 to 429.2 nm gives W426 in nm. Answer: 0.61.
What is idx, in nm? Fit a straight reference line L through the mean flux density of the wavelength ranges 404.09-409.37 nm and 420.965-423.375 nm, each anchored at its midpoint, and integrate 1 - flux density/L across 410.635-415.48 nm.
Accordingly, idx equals -0.37 nm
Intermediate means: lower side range 20.7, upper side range 20.8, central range 22.3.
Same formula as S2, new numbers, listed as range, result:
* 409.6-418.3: 22.5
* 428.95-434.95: 19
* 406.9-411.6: 21.1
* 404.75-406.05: 20.7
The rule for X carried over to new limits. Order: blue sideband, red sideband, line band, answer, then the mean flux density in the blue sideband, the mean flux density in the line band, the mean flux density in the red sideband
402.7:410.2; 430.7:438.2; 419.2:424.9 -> -0.054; 20.8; 20.7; 18.8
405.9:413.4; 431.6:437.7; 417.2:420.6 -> -0.081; 21.2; 21.9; 18.8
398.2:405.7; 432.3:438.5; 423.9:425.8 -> -0.028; 20.9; 19.9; 18.7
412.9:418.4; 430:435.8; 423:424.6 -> 0.039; 22.9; 20.3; 18.9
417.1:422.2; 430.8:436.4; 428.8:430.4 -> 0.020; 21.6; 19.3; 18.9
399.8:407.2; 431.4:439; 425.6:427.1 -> 0.230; 20.7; 15.6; 18.7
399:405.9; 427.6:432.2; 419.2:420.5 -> -0.072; 20.9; 21.2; 19.3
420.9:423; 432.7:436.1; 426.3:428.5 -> 0.156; 20.9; 17.3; 18.7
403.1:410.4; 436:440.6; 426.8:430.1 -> 0.036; 20.8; 18.8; 18.7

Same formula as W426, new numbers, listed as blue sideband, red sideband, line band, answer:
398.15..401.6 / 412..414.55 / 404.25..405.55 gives 0.04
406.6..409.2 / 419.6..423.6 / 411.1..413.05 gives -0.13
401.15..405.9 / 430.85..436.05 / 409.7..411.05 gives -0.06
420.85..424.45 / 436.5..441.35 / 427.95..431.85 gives 0.10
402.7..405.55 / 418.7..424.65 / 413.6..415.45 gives -0.18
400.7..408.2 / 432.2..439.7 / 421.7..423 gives -0.07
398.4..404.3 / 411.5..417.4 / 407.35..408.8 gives 0.06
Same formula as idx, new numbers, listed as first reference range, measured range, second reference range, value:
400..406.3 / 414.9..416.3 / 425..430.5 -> -0.255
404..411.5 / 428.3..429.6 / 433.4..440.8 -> -0.008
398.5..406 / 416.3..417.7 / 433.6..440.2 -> -0.226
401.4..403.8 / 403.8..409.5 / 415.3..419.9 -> 0.141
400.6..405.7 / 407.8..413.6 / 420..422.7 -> -0.222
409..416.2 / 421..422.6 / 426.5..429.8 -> -0.082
